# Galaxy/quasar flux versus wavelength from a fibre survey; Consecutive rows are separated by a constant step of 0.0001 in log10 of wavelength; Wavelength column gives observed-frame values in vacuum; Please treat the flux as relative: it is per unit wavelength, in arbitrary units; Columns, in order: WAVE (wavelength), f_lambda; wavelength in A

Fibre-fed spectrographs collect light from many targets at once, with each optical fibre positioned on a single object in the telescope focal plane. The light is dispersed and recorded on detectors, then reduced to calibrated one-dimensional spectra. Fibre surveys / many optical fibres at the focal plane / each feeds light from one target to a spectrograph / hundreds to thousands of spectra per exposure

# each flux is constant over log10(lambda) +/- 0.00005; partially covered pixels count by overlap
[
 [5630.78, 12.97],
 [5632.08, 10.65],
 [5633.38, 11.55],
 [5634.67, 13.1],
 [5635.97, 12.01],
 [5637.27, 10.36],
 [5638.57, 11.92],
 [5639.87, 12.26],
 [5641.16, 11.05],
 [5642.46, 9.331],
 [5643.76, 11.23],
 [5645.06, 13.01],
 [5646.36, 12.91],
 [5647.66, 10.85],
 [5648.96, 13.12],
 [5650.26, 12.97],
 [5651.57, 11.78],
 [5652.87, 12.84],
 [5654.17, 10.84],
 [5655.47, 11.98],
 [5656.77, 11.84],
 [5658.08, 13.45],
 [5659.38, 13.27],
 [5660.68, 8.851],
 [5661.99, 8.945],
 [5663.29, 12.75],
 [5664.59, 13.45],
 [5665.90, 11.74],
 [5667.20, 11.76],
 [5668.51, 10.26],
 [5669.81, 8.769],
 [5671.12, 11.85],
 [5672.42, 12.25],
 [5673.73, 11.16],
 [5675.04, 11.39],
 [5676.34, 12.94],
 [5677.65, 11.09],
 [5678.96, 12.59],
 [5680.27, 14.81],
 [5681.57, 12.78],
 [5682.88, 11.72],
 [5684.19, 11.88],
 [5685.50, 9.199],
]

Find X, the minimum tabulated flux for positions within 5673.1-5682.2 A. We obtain 11.09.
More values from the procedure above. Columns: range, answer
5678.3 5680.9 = 12.59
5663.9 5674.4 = 8.769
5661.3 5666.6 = 8.945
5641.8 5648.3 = 9.331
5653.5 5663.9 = 8.851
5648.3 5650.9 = 12.97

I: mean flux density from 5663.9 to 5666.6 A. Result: 12.6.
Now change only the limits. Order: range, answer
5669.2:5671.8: 10.4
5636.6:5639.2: 11.1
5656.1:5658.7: 12.6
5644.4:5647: 13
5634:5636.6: 12.6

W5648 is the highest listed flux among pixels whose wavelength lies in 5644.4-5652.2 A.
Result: 13.12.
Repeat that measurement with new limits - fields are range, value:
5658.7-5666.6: 13.45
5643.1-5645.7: 13.01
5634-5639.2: 13.1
